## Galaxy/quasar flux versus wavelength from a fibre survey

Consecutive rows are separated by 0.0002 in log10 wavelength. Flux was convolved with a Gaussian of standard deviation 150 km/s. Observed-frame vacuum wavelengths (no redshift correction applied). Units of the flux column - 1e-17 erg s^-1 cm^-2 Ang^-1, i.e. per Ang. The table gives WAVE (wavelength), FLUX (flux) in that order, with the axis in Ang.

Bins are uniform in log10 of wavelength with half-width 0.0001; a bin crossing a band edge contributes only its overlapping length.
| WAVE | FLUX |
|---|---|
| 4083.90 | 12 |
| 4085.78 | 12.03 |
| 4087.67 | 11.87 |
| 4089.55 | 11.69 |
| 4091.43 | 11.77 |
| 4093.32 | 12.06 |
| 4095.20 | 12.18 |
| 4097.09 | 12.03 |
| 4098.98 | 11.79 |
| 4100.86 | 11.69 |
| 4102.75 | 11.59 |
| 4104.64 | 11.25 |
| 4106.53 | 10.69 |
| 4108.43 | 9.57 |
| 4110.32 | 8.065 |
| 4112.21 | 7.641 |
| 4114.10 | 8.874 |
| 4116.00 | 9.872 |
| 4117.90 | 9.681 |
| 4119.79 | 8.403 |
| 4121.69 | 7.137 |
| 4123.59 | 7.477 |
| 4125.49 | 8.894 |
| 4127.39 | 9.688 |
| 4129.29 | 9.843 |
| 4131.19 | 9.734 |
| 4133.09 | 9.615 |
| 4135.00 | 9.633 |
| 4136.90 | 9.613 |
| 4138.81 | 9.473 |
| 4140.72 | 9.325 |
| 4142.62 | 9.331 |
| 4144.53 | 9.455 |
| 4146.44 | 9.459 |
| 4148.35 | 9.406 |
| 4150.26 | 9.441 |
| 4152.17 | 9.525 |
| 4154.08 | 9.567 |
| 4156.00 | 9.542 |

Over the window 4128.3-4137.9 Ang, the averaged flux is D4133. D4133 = 9.69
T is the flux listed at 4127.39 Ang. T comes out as 9.688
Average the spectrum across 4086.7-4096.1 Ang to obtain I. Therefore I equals 11.9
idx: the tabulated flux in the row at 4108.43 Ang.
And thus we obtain 9.57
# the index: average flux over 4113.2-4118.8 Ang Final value 9.46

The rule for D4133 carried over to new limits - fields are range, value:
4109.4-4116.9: 8.61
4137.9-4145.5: 9.4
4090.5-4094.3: 11.9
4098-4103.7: 11.7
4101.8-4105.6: 11.4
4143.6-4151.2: 9.44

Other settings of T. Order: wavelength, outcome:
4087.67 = 11.87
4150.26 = 9.441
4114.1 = 8.874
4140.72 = 9.325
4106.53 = 10.69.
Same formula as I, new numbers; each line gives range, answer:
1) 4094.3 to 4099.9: 12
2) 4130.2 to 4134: 9.69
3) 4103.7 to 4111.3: 9.88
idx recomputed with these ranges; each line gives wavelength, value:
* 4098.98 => 11.79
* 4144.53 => 9.455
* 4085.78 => 12.03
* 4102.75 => 11.59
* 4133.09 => 9.615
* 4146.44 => 9.459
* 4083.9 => 12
